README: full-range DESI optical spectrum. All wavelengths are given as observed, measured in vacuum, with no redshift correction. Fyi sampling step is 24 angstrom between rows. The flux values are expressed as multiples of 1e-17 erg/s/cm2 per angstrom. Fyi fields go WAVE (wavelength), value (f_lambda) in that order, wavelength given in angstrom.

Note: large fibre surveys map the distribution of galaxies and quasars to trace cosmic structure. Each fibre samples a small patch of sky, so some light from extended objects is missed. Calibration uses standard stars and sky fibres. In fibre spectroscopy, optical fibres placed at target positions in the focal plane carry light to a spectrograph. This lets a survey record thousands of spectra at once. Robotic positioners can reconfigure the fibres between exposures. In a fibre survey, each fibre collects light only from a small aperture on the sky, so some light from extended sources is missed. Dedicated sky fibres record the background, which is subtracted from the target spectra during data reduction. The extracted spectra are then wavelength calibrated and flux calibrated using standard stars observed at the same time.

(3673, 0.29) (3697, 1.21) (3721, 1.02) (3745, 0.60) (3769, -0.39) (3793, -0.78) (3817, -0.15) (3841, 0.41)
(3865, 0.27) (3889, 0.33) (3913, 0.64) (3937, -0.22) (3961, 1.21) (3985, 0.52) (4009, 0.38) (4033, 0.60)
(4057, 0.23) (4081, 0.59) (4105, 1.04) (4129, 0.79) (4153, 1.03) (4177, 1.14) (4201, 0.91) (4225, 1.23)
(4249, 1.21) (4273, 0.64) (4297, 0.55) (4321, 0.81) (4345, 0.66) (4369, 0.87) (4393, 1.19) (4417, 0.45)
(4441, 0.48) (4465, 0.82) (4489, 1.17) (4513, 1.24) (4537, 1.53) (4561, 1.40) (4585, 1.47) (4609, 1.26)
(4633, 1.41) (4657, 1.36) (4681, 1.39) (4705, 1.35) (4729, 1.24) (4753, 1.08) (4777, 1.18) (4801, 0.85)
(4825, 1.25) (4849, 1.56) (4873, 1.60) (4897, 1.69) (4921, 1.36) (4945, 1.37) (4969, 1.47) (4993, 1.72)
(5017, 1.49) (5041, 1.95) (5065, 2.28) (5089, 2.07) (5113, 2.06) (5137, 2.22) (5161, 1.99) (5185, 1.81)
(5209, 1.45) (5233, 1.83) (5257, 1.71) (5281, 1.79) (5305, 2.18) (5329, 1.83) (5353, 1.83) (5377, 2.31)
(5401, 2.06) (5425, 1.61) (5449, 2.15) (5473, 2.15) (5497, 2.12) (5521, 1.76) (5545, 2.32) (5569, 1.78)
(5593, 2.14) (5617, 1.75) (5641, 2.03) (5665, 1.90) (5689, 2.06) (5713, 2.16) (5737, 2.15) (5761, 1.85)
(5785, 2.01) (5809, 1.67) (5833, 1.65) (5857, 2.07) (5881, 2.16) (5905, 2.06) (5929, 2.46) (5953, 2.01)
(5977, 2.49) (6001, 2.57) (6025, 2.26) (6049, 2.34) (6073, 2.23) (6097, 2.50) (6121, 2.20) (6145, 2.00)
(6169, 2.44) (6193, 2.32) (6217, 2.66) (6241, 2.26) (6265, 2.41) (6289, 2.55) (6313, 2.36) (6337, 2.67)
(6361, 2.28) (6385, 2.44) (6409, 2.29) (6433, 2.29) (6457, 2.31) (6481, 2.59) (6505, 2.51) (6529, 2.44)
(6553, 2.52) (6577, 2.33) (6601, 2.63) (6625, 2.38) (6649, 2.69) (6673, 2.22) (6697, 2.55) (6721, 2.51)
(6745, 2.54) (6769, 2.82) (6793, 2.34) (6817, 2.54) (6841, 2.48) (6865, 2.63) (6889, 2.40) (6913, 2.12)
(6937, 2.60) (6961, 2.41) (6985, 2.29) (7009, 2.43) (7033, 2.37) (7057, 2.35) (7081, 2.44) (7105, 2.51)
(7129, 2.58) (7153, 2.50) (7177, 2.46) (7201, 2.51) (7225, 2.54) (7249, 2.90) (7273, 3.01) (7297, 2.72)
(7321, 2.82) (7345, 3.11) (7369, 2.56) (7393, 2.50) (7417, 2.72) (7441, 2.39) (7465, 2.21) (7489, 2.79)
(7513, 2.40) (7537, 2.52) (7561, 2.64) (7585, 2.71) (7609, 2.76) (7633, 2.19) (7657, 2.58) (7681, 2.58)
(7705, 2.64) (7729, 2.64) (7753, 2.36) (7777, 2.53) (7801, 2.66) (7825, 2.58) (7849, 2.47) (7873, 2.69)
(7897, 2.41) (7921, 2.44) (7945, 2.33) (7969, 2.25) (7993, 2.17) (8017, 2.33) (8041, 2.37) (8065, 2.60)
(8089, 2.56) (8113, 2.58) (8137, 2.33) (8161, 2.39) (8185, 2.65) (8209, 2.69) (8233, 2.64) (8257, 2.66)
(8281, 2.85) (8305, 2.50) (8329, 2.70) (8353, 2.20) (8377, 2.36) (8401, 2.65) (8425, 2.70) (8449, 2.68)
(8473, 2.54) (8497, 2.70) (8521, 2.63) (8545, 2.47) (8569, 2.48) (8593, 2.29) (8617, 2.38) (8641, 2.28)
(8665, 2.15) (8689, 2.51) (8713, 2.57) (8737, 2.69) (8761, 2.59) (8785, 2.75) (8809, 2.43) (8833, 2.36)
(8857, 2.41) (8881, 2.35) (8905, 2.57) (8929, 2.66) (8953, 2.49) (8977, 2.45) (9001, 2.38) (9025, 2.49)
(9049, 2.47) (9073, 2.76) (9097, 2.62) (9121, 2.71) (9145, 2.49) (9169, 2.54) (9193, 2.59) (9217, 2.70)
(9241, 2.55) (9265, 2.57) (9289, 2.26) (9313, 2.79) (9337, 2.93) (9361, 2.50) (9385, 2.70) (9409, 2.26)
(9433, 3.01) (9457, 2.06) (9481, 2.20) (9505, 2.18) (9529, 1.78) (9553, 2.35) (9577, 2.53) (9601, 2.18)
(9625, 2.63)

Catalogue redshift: 0.12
